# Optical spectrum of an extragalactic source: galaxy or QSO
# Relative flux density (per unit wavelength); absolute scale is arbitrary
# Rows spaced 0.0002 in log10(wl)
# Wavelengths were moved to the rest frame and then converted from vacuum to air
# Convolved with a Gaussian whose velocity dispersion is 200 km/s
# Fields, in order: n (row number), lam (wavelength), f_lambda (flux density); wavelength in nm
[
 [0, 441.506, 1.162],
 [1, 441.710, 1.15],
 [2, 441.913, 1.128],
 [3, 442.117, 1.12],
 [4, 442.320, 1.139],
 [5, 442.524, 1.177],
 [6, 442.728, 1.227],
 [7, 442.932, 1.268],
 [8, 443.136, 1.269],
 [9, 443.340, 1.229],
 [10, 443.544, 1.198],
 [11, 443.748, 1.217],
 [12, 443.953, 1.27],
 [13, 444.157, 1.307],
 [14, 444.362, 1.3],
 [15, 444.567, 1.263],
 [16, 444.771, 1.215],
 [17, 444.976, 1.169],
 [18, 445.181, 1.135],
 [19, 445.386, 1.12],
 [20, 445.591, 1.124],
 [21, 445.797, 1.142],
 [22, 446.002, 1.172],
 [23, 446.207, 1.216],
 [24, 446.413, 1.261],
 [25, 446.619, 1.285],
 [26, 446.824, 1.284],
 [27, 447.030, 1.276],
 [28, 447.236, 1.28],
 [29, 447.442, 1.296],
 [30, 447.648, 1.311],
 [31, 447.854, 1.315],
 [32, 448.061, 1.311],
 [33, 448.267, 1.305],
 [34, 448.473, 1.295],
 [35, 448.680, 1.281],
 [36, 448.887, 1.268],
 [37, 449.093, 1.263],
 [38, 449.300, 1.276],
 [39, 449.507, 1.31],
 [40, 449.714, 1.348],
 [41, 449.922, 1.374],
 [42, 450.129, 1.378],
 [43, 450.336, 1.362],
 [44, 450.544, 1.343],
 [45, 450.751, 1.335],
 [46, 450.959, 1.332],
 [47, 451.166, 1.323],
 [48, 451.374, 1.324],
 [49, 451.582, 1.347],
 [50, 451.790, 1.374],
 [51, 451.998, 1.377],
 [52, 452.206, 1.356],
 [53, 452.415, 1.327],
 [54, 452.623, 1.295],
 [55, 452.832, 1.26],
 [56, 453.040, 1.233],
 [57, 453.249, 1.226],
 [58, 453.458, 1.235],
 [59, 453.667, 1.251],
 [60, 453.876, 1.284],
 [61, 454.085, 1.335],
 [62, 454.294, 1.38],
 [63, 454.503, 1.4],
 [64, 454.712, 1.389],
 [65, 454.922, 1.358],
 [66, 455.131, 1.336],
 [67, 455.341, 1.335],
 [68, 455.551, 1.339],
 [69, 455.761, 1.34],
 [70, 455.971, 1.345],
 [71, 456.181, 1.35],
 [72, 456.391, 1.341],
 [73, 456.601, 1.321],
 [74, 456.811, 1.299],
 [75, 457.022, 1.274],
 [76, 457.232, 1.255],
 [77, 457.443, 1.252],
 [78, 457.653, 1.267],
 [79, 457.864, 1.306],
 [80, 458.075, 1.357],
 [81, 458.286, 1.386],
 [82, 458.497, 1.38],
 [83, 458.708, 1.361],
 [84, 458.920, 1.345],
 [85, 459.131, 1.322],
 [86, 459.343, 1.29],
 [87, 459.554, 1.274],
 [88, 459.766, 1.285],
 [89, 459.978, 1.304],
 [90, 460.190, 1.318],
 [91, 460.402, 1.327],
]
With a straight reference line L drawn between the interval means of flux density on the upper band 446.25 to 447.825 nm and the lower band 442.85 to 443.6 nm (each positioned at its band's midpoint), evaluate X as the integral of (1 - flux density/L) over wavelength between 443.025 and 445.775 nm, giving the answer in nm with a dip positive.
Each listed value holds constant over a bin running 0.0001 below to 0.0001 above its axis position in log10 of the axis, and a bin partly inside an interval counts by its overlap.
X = 0.090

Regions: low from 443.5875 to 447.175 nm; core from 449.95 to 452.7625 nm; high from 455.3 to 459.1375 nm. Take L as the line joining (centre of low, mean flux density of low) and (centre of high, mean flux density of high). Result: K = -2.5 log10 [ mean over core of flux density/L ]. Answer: -0.06 mag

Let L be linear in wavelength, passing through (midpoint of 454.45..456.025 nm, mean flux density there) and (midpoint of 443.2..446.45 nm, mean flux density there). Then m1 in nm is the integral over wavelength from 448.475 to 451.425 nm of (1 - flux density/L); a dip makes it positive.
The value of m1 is -0.096 nm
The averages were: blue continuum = 1.21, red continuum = 1.35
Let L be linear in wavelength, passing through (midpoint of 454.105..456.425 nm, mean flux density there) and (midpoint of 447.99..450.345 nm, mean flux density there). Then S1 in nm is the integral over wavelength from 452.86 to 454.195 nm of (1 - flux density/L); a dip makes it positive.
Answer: 0.08 nm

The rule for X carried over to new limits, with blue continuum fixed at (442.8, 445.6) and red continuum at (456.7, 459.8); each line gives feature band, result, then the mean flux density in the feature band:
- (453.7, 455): -0.07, 1.35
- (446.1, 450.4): -0.17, 1.3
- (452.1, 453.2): -0.01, 1.29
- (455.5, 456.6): -0.04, 1.34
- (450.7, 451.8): -0.06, 1.34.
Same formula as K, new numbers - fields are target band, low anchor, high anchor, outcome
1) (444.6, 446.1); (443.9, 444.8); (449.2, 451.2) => 0.114 mag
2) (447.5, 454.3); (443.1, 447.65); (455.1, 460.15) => -0.035 mag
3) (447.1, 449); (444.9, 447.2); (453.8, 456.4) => -0.053 mag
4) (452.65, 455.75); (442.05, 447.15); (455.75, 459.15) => -0.013 mag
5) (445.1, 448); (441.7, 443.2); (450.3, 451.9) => 0.025 mag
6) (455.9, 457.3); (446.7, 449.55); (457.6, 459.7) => 0.007 mag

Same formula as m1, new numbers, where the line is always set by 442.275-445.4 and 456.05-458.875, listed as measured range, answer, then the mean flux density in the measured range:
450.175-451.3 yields -0.06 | 1.34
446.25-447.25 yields -0.02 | 1.27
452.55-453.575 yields 0.03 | 1.25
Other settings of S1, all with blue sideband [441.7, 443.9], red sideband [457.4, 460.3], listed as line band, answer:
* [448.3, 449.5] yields -0.04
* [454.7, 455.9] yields -0.05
